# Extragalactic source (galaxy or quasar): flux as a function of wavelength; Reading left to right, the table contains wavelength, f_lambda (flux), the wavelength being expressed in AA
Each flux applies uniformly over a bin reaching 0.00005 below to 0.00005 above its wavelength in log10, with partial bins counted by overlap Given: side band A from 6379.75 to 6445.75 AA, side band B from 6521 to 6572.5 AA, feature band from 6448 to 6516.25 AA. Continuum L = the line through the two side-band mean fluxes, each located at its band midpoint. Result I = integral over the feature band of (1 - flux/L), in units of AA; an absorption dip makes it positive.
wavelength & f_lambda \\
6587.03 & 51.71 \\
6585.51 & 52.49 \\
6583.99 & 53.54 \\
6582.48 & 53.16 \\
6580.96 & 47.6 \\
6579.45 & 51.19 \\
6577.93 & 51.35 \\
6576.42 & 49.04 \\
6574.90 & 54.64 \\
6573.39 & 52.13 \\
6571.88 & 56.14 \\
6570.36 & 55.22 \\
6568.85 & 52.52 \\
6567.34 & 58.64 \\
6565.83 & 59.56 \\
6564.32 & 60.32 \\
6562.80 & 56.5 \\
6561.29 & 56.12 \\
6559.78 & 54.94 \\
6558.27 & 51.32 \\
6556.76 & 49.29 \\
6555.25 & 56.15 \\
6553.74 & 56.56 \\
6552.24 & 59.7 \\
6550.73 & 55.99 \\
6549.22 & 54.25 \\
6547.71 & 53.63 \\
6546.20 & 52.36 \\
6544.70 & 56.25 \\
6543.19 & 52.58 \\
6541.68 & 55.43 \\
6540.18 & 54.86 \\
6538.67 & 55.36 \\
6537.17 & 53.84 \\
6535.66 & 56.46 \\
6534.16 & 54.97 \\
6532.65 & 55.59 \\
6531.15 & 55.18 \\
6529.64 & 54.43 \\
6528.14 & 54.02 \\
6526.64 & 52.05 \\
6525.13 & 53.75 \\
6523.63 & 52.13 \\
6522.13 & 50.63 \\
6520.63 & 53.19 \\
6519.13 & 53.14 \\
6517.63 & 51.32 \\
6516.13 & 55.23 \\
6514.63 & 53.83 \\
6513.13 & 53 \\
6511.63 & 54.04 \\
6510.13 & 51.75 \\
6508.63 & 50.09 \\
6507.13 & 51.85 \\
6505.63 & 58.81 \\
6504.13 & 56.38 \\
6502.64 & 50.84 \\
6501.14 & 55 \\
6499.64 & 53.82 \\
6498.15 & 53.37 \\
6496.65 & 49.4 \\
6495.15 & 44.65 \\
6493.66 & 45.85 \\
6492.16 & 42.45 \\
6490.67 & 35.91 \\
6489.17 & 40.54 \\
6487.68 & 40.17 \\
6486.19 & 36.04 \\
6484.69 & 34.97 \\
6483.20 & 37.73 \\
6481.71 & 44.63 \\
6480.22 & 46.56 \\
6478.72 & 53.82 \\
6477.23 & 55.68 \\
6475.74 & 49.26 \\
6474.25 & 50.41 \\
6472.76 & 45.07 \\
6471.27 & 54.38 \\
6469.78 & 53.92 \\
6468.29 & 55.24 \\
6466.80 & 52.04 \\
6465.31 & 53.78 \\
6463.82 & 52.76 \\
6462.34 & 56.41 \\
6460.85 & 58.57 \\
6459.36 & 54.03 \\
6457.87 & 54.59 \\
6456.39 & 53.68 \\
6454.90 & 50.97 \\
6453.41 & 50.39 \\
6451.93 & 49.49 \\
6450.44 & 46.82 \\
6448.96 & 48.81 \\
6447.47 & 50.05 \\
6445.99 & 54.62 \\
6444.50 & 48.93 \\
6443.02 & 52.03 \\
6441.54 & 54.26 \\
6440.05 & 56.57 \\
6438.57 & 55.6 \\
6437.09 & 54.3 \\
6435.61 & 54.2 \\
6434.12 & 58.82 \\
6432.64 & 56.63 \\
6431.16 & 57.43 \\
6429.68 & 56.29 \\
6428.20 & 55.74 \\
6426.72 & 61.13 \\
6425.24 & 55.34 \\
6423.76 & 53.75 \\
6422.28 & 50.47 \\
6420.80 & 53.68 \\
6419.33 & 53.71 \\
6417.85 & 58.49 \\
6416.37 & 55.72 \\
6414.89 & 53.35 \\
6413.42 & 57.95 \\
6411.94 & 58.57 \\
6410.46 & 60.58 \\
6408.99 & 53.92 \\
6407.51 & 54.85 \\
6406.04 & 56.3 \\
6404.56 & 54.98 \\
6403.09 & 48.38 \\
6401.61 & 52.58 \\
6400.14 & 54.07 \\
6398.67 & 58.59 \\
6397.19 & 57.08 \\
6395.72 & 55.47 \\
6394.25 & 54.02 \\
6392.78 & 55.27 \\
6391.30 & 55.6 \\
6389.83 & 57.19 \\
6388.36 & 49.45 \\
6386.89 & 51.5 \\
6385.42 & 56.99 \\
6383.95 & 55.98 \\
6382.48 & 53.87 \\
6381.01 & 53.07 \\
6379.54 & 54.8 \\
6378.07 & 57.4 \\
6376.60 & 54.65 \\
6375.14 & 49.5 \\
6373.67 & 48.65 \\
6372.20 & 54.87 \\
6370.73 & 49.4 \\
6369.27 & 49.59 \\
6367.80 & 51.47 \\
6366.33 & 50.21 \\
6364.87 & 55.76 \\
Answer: 6.3 AA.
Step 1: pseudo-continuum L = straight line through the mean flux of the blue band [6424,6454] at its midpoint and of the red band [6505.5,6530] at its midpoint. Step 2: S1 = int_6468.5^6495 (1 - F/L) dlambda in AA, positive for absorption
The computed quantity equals 4.0 AA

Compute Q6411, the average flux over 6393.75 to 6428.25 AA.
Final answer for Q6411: 55.4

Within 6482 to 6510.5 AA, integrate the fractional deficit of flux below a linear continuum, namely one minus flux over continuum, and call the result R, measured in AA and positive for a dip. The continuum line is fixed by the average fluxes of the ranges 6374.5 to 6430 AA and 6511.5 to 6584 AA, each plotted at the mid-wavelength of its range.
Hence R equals 4.0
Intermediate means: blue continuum 55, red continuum 54.2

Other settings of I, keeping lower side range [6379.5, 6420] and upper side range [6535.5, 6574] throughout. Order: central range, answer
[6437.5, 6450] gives 0.59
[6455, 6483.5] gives 1.67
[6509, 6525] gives 0.70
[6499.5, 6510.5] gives 0.31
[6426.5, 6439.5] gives -0.33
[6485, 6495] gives 2.71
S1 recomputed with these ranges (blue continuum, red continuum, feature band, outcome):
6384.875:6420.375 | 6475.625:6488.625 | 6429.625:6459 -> -2.3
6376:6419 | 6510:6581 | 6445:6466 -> 0.9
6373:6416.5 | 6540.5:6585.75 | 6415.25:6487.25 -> 3.1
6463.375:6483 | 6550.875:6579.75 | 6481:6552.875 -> 2.5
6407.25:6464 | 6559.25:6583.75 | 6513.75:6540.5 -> 0.2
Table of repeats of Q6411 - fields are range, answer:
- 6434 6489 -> 50.6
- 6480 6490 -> 39.7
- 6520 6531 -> 53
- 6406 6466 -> 54.5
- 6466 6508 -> 48.2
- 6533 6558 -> 54.8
